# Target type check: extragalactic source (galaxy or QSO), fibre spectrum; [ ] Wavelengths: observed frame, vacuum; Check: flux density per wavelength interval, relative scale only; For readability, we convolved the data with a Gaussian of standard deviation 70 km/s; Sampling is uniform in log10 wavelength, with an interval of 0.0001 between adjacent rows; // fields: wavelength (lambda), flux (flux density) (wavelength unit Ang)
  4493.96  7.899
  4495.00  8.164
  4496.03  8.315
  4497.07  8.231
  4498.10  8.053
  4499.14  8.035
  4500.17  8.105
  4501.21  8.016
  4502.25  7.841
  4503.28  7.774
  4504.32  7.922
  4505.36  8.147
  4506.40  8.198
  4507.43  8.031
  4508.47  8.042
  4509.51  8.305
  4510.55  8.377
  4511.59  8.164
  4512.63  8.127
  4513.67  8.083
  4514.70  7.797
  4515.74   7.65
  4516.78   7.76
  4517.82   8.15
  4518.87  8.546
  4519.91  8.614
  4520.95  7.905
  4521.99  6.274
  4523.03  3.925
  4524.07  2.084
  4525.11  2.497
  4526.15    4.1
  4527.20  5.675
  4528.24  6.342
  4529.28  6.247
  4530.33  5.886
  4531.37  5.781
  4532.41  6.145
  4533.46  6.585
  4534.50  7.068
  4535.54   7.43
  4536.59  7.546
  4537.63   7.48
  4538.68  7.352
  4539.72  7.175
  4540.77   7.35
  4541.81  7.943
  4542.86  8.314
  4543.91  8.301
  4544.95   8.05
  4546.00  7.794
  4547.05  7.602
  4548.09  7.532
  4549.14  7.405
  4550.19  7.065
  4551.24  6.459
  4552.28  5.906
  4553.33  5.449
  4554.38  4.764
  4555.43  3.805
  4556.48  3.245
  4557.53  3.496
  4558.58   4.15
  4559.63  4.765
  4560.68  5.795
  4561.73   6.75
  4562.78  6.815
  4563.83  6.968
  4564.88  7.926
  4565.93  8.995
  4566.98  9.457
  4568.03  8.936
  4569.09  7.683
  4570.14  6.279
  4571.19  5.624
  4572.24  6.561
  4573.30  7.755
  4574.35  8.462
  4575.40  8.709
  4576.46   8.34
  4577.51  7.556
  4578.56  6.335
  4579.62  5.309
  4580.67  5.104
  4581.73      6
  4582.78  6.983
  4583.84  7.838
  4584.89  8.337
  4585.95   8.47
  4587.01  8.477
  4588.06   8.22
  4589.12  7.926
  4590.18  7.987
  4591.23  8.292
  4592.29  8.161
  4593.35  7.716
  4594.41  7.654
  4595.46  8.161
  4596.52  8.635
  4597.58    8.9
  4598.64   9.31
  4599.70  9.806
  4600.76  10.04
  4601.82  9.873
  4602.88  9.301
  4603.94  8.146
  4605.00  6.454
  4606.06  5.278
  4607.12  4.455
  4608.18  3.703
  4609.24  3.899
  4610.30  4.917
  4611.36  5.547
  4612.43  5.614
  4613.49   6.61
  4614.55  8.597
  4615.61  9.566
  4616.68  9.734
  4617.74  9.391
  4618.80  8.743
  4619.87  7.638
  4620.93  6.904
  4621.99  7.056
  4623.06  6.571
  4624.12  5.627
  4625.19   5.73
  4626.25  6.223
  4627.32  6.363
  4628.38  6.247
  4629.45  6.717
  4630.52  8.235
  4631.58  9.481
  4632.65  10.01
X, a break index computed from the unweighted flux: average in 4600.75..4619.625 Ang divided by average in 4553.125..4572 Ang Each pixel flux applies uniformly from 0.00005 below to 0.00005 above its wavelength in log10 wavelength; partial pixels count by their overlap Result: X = 1.16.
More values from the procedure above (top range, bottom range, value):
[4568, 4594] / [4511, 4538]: 1.13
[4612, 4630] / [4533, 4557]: 1.06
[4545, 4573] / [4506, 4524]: 0.85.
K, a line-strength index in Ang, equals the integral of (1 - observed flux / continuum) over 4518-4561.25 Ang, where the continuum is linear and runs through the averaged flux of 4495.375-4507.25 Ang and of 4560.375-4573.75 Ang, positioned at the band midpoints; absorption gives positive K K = 7.9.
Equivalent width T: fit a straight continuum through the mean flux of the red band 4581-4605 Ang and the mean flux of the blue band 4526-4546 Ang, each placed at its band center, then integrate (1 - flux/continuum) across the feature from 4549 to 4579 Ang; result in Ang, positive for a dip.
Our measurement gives 4.11 Ang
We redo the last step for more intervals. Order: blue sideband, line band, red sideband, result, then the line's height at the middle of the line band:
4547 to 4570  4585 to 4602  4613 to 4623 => -2.6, 7.44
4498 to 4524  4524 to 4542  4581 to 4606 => 3.8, 7.86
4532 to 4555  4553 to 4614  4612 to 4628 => 2.1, 7.24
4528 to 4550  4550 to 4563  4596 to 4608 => 4.0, 7.45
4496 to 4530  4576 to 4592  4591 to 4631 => -0.2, 7.32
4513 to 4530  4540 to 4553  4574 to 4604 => -0.8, 6.99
